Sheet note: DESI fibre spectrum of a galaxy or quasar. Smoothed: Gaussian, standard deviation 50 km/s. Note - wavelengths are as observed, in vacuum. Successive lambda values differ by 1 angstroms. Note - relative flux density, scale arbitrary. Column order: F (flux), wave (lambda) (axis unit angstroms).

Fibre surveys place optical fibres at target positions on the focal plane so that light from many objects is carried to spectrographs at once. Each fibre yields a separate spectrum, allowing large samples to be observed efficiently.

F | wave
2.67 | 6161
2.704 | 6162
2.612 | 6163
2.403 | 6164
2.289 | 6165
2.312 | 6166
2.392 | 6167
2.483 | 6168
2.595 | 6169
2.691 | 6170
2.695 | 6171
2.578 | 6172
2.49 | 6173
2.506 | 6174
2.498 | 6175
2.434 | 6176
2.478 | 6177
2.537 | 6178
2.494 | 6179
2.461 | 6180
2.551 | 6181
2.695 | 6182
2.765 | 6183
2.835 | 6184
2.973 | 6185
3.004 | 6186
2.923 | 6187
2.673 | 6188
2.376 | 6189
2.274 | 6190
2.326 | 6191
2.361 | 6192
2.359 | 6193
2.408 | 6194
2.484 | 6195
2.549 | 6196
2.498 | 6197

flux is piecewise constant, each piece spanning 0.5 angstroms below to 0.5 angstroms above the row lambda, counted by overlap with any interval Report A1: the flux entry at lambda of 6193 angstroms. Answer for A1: 2.359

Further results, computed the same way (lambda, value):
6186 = 3.004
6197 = 2.498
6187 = 2.923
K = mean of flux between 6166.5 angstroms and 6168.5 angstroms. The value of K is 2.44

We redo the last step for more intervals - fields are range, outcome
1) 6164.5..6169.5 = 2.41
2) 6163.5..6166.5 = 2.33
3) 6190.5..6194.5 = 2.36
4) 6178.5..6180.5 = 2.48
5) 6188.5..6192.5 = 2.33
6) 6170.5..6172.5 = 2.64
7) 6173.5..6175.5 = 2.5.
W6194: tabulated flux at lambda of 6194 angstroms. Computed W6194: 2.408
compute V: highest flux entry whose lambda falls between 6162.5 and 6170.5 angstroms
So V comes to 2.691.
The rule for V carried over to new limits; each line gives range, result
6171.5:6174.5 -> 2.578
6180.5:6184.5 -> 2.835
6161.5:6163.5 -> 2.704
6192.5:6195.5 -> 2.484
